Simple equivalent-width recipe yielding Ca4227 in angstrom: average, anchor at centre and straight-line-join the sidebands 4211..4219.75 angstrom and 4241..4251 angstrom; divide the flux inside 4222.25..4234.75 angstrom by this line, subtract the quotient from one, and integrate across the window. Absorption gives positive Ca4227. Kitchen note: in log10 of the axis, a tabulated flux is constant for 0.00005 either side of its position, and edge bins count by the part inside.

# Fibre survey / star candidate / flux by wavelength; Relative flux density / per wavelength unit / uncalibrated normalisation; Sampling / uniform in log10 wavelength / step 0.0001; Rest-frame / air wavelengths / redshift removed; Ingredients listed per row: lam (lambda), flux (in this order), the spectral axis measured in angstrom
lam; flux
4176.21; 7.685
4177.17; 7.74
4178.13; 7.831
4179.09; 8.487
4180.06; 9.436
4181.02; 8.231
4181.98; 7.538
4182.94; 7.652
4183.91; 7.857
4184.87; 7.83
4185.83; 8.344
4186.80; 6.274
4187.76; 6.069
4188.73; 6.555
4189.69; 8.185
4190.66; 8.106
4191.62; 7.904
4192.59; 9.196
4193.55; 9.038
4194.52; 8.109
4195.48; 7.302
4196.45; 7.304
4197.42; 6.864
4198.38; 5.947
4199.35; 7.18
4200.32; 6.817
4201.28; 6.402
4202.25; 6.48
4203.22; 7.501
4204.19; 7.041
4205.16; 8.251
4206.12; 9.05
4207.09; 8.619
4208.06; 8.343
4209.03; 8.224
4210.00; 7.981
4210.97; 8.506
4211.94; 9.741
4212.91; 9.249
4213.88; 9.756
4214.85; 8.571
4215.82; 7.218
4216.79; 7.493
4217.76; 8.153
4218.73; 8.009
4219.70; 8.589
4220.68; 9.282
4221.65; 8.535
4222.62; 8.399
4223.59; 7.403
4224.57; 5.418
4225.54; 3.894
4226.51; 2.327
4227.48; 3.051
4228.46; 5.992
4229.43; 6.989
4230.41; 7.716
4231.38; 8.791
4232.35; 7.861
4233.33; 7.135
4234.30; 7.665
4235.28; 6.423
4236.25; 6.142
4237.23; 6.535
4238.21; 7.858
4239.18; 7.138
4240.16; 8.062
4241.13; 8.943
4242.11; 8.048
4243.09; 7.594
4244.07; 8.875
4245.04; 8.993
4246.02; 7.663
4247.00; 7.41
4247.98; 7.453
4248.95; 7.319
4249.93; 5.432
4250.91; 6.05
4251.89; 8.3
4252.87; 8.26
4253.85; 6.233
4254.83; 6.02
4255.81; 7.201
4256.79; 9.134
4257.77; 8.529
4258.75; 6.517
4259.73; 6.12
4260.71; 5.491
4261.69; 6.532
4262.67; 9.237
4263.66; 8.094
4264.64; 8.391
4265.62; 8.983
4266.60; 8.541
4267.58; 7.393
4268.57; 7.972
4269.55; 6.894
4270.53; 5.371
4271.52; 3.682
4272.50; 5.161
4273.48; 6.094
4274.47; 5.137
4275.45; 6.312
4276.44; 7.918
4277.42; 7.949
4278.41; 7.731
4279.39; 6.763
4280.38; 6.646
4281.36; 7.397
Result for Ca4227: 2.76 angstrom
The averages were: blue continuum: 8.53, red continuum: 7.63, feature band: 6.34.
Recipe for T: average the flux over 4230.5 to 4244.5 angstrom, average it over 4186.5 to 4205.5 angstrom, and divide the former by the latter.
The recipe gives 1.04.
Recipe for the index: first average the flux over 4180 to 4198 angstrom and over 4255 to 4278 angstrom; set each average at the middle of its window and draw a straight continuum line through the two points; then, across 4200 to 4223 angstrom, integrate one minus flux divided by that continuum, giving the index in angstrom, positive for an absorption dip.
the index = -2.0 angstrom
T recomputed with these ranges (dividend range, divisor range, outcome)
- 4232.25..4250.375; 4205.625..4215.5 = 0.85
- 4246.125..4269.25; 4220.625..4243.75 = 1.07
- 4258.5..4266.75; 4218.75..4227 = 1.11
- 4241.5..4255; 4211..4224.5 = 0.89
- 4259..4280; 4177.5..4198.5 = 0.89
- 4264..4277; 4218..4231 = 1.02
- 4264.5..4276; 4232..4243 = 0.89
